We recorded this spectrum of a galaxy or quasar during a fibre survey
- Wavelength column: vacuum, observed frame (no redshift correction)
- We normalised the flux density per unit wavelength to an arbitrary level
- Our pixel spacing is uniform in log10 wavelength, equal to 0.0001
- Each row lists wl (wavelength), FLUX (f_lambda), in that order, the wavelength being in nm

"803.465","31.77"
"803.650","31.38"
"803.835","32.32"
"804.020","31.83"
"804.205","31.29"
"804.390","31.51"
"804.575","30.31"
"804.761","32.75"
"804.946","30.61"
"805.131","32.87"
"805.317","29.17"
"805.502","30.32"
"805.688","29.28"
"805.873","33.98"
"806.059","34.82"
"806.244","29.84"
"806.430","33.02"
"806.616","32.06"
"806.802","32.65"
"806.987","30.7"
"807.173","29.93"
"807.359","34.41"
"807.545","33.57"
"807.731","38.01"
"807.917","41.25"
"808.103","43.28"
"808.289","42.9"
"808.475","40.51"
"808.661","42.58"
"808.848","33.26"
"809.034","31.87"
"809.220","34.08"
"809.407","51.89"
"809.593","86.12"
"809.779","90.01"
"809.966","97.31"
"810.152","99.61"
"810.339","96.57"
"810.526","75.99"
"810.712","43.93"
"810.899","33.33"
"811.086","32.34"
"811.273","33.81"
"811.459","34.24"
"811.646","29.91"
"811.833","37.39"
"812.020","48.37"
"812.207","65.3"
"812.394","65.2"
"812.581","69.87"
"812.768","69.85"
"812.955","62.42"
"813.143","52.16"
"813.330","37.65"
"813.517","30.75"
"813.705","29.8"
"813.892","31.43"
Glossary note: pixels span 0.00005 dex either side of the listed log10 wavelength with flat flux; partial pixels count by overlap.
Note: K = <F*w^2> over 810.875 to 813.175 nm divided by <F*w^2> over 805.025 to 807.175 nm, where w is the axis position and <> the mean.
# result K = 1.58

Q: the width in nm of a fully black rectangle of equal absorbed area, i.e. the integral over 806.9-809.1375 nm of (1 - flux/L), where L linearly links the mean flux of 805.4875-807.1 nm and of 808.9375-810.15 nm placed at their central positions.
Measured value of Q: 0.60 nm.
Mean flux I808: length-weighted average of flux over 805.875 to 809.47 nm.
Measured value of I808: 36.2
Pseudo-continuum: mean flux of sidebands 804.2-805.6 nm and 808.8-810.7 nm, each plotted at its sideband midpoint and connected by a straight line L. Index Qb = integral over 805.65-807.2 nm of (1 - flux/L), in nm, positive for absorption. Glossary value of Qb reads 0.39 nm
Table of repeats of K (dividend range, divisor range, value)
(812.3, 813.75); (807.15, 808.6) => 1.39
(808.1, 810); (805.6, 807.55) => 1.66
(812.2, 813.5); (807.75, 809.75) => 1.28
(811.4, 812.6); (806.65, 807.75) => 1.52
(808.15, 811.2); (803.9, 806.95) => 1.85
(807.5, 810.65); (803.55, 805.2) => 1.85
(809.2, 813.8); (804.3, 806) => 1.84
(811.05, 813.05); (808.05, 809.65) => 1.15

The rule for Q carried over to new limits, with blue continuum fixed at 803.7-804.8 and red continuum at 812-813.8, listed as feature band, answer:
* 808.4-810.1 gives -0.50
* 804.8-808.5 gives 0.36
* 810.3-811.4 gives -0.05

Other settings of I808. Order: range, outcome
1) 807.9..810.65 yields 60.9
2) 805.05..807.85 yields 32.4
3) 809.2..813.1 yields 60.2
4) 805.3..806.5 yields 31.6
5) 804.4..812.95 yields 45.6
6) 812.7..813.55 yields 51.4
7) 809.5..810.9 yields 80.8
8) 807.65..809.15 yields 39.1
